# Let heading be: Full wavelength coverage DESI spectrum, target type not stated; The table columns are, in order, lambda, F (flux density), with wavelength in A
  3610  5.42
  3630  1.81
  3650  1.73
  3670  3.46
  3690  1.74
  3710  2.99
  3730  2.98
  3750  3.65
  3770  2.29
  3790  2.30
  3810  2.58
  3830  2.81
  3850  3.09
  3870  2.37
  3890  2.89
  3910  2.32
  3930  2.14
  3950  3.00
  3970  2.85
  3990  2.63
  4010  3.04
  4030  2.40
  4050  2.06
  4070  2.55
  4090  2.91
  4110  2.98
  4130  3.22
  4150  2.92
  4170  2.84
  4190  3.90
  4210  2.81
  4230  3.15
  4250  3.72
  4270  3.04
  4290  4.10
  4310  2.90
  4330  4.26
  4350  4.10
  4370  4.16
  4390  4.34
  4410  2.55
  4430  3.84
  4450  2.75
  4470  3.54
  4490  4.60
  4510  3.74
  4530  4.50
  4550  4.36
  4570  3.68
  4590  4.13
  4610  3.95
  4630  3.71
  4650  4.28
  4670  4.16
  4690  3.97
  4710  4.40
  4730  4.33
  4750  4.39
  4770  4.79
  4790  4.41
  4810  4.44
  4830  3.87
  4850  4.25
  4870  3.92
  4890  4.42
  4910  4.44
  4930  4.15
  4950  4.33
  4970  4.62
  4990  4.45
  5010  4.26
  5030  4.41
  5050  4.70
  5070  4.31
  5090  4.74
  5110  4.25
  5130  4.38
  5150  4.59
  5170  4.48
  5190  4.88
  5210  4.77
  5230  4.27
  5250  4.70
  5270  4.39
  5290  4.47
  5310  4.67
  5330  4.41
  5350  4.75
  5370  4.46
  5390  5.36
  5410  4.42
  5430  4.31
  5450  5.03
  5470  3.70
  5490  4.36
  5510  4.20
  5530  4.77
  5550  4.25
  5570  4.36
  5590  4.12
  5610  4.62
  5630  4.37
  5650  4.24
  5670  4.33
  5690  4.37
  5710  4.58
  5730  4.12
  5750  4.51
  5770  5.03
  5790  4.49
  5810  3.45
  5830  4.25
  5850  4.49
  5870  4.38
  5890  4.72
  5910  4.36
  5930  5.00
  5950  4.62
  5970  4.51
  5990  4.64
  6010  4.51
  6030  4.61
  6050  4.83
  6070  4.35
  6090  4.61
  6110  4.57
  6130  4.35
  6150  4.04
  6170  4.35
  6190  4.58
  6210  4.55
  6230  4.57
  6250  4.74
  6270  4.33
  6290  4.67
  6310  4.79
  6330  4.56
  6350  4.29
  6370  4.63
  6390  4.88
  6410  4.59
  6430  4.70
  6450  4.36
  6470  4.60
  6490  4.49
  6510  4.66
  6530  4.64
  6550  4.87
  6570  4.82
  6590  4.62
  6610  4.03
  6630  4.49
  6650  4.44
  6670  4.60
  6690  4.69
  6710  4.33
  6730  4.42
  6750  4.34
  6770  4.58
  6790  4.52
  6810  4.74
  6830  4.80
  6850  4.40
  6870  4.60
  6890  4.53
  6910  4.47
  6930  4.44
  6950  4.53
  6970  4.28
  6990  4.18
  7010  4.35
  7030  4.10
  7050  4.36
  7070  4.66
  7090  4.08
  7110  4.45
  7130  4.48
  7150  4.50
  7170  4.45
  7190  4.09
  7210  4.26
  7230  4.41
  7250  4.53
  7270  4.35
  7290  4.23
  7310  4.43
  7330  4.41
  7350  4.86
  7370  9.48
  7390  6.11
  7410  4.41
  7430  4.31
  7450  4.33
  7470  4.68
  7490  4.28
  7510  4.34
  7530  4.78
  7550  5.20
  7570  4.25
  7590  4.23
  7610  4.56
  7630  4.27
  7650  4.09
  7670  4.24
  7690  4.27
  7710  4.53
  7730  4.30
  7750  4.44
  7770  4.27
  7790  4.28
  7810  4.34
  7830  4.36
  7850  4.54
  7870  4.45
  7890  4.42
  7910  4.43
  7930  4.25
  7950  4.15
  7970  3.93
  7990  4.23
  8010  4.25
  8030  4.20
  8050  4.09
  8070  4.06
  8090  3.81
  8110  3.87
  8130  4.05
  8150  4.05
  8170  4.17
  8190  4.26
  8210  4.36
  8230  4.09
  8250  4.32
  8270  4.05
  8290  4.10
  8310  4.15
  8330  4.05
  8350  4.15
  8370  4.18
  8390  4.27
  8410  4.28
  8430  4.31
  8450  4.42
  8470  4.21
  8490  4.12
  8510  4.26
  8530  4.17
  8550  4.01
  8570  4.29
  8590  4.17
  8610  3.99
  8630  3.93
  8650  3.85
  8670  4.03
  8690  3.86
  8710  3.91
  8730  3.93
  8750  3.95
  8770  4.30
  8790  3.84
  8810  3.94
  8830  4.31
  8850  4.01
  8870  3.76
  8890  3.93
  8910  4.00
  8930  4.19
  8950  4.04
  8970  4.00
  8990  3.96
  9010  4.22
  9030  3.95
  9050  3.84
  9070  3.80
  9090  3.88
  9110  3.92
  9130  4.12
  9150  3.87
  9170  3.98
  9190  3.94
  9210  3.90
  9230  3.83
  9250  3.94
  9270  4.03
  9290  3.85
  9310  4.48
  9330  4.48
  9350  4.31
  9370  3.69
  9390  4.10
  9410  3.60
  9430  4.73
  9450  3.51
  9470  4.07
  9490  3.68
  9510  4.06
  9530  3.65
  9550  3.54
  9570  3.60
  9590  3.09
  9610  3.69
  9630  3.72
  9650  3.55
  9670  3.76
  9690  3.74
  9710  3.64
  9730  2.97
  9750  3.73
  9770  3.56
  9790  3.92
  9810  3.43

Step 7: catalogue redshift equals 0.12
